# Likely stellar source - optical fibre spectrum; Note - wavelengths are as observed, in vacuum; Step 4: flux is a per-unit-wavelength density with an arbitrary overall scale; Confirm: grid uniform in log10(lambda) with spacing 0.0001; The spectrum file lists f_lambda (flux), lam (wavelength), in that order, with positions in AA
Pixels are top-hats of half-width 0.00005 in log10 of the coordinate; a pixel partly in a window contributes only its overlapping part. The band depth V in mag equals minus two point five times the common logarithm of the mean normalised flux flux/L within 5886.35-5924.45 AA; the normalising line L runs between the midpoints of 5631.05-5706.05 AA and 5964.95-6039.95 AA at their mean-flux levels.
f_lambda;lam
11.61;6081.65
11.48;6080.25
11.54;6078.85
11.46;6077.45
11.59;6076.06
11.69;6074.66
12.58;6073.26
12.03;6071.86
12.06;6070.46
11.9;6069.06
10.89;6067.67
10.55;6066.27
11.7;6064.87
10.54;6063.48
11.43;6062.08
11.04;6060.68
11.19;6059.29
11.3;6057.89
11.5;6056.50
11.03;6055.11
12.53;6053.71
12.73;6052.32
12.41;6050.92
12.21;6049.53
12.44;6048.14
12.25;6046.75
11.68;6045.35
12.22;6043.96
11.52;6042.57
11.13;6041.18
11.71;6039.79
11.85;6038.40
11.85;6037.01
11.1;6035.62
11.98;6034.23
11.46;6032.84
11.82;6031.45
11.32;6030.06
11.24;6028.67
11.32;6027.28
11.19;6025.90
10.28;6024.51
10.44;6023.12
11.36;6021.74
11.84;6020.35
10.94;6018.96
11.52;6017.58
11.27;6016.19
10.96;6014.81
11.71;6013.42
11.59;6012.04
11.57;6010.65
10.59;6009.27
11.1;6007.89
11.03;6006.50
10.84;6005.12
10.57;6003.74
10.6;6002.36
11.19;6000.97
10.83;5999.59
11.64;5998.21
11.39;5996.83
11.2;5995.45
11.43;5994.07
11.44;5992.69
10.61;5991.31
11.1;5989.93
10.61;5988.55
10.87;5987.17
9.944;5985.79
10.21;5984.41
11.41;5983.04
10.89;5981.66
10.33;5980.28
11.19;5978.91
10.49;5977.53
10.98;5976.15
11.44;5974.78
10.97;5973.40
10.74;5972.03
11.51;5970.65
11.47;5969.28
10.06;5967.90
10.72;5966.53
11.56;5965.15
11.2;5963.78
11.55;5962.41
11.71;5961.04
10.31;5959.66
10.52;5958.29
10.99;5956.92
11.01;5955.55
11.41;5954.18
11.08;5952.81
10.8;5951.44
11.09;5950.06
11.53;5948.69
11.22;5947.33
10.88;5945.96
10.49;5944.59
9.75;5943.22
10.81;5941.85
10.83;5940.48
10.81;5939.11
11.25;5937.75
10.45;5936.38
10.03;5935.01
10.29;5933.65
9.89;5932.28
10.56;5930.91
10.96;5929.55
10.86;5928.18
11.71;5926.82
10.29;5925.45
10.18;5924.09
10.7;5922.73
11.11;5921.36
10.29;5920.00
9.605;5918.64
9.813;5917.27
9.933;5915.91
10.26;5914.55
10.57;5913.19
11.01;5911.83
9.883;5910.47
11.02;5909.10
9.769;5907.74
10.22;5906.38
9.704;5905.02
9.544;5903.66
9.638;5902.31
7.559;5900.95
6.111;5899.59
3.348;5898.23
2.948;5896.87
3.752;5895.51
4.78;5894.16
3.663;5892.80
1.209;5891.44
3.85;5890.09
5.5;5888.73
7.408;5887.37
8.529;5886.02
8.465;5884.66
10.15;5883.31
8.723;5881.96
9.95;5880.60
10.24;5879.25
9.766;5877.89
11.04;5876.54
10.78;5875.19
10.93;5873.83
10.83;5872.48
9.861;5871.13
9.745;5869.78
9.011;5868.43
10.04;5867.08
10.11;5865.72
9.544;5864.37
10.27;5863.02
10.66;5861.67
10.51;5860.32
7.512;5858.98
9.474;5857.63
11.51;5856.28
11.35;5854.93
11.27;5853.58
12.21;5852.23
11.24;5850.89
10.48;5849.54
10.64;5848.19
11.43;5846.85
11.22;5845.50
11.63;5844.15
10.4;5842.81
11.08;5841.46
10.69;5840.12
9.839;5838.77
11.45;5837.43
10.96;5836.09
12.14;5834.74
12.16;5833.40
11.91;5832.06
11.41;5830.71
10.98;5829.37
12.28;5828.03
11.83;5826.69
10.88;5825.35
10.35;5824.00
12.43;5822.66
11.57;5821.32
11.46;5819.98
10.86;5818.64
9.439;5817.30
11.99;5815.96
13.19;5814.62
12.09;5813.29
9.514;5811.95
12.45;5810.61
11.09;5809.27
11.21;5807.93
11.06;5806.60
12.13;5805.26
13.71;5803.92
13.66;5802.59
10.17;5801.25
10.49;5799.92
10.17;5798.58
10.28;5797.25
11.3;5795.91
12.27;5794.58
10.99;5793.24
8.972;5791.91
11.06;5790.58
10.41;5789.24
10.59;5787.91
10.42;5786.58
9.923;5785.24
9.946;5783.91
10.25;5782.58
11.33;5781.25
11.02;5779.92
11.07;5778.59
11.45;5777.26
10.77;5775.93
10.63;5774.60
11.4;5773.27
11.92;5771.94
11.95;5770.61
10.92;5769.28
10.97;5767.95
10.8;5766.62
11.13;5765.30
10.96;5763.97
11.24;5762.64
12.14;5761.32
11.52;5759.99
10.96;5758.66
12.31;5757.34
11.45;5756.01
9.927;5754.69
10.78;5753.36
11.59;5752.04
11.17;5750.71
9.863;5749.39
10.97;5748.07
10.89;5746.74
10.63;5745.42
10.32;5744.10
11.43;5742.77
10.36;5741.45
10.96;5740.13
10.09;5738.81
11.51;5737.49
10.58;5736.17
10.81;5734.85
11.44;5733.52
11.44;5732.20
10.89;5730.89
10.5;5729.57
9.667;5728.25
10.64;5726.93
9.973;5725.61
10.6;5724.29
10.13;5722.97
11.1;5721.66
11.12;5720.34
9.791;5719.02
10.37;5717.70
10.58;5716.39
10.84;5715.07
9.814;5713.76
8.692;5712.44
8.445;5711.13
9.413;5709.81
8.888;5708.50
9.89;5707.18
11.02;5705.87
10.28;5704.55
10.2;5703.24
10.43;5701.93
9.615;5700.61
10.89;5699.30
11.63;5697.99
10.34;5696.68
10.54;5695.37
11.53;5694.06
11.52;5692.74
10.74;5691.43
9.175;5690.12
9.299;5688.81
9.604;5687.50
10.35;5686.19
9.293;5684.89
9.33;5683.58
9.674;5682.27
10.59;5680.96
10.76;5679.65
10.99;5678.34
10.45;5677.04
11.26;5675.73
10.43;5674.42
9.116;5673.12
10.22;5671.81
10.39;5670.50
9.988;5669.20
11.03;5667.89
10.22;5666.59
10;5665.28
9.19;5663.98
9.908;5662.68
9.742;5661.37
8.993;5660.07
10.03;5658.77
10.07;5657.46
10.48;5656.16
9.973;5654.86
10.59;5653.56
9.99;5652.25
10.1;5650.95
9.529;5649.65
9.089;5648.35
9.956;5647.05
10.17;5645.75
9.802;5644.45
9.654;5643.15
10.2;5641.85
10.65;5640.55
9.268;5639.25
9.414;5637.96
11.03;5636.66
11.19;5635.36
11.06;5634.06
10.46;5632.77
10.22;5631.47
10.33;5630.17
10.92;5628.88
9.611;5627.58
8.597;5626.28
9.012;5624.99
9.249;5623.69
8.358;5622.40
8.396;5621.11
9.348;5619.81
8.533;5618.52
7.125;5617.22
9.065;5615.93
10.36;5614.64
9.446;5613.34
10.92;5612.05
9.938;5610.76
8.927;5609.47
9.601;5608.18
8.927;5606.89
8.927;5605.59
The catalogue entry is 0.34 mag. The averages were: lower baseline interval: 10.2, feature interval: 7.97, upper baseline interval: 11.1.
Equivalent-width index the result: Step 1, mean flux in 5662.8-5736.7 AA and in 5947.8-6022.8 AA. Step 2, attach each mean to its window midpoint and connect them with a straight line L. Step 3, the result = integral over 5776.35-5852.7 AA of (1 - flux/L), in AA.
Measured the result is -4.22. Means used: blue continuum 10.3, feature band 11.2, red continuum 11.1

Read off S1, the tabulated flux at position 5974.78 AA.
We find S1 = 11.44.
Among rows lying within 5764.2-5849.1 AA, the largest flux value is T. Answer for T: 13.71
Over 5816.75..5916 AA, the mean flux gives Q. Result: 9.65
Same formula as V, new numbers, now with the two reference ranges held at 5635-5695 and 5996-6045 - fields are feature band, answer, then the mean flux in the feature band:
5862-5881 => 0.07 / 10.2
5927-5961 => 0.03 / 10.8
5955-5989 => 0.02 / 10.9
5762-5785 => -0.06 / 11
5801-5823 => -0.10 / 11.7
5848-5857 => -0.05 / 11.3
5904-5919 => 0.08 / 10.2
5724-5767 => -0.05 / 10.9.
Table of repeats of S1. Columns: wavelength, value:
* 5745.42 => 10.63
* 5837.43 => 11.45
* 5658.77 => 10.03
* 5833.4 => 12.16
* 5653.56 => 10.59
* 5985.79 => 9.944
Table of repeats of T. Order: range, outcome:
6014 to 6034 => 11.84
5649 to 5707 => 11.63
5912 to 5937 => 11.71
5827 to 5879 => 12.28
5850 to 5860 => 12.21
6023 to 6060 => 12.73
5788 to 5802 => 12.27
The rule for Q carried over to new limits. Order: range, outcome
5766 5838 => 11.2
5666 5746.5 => 10.4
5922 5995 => 10.9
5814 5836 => 11.5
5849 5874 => 10.3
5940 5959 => 10.9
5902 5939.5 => 10.4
